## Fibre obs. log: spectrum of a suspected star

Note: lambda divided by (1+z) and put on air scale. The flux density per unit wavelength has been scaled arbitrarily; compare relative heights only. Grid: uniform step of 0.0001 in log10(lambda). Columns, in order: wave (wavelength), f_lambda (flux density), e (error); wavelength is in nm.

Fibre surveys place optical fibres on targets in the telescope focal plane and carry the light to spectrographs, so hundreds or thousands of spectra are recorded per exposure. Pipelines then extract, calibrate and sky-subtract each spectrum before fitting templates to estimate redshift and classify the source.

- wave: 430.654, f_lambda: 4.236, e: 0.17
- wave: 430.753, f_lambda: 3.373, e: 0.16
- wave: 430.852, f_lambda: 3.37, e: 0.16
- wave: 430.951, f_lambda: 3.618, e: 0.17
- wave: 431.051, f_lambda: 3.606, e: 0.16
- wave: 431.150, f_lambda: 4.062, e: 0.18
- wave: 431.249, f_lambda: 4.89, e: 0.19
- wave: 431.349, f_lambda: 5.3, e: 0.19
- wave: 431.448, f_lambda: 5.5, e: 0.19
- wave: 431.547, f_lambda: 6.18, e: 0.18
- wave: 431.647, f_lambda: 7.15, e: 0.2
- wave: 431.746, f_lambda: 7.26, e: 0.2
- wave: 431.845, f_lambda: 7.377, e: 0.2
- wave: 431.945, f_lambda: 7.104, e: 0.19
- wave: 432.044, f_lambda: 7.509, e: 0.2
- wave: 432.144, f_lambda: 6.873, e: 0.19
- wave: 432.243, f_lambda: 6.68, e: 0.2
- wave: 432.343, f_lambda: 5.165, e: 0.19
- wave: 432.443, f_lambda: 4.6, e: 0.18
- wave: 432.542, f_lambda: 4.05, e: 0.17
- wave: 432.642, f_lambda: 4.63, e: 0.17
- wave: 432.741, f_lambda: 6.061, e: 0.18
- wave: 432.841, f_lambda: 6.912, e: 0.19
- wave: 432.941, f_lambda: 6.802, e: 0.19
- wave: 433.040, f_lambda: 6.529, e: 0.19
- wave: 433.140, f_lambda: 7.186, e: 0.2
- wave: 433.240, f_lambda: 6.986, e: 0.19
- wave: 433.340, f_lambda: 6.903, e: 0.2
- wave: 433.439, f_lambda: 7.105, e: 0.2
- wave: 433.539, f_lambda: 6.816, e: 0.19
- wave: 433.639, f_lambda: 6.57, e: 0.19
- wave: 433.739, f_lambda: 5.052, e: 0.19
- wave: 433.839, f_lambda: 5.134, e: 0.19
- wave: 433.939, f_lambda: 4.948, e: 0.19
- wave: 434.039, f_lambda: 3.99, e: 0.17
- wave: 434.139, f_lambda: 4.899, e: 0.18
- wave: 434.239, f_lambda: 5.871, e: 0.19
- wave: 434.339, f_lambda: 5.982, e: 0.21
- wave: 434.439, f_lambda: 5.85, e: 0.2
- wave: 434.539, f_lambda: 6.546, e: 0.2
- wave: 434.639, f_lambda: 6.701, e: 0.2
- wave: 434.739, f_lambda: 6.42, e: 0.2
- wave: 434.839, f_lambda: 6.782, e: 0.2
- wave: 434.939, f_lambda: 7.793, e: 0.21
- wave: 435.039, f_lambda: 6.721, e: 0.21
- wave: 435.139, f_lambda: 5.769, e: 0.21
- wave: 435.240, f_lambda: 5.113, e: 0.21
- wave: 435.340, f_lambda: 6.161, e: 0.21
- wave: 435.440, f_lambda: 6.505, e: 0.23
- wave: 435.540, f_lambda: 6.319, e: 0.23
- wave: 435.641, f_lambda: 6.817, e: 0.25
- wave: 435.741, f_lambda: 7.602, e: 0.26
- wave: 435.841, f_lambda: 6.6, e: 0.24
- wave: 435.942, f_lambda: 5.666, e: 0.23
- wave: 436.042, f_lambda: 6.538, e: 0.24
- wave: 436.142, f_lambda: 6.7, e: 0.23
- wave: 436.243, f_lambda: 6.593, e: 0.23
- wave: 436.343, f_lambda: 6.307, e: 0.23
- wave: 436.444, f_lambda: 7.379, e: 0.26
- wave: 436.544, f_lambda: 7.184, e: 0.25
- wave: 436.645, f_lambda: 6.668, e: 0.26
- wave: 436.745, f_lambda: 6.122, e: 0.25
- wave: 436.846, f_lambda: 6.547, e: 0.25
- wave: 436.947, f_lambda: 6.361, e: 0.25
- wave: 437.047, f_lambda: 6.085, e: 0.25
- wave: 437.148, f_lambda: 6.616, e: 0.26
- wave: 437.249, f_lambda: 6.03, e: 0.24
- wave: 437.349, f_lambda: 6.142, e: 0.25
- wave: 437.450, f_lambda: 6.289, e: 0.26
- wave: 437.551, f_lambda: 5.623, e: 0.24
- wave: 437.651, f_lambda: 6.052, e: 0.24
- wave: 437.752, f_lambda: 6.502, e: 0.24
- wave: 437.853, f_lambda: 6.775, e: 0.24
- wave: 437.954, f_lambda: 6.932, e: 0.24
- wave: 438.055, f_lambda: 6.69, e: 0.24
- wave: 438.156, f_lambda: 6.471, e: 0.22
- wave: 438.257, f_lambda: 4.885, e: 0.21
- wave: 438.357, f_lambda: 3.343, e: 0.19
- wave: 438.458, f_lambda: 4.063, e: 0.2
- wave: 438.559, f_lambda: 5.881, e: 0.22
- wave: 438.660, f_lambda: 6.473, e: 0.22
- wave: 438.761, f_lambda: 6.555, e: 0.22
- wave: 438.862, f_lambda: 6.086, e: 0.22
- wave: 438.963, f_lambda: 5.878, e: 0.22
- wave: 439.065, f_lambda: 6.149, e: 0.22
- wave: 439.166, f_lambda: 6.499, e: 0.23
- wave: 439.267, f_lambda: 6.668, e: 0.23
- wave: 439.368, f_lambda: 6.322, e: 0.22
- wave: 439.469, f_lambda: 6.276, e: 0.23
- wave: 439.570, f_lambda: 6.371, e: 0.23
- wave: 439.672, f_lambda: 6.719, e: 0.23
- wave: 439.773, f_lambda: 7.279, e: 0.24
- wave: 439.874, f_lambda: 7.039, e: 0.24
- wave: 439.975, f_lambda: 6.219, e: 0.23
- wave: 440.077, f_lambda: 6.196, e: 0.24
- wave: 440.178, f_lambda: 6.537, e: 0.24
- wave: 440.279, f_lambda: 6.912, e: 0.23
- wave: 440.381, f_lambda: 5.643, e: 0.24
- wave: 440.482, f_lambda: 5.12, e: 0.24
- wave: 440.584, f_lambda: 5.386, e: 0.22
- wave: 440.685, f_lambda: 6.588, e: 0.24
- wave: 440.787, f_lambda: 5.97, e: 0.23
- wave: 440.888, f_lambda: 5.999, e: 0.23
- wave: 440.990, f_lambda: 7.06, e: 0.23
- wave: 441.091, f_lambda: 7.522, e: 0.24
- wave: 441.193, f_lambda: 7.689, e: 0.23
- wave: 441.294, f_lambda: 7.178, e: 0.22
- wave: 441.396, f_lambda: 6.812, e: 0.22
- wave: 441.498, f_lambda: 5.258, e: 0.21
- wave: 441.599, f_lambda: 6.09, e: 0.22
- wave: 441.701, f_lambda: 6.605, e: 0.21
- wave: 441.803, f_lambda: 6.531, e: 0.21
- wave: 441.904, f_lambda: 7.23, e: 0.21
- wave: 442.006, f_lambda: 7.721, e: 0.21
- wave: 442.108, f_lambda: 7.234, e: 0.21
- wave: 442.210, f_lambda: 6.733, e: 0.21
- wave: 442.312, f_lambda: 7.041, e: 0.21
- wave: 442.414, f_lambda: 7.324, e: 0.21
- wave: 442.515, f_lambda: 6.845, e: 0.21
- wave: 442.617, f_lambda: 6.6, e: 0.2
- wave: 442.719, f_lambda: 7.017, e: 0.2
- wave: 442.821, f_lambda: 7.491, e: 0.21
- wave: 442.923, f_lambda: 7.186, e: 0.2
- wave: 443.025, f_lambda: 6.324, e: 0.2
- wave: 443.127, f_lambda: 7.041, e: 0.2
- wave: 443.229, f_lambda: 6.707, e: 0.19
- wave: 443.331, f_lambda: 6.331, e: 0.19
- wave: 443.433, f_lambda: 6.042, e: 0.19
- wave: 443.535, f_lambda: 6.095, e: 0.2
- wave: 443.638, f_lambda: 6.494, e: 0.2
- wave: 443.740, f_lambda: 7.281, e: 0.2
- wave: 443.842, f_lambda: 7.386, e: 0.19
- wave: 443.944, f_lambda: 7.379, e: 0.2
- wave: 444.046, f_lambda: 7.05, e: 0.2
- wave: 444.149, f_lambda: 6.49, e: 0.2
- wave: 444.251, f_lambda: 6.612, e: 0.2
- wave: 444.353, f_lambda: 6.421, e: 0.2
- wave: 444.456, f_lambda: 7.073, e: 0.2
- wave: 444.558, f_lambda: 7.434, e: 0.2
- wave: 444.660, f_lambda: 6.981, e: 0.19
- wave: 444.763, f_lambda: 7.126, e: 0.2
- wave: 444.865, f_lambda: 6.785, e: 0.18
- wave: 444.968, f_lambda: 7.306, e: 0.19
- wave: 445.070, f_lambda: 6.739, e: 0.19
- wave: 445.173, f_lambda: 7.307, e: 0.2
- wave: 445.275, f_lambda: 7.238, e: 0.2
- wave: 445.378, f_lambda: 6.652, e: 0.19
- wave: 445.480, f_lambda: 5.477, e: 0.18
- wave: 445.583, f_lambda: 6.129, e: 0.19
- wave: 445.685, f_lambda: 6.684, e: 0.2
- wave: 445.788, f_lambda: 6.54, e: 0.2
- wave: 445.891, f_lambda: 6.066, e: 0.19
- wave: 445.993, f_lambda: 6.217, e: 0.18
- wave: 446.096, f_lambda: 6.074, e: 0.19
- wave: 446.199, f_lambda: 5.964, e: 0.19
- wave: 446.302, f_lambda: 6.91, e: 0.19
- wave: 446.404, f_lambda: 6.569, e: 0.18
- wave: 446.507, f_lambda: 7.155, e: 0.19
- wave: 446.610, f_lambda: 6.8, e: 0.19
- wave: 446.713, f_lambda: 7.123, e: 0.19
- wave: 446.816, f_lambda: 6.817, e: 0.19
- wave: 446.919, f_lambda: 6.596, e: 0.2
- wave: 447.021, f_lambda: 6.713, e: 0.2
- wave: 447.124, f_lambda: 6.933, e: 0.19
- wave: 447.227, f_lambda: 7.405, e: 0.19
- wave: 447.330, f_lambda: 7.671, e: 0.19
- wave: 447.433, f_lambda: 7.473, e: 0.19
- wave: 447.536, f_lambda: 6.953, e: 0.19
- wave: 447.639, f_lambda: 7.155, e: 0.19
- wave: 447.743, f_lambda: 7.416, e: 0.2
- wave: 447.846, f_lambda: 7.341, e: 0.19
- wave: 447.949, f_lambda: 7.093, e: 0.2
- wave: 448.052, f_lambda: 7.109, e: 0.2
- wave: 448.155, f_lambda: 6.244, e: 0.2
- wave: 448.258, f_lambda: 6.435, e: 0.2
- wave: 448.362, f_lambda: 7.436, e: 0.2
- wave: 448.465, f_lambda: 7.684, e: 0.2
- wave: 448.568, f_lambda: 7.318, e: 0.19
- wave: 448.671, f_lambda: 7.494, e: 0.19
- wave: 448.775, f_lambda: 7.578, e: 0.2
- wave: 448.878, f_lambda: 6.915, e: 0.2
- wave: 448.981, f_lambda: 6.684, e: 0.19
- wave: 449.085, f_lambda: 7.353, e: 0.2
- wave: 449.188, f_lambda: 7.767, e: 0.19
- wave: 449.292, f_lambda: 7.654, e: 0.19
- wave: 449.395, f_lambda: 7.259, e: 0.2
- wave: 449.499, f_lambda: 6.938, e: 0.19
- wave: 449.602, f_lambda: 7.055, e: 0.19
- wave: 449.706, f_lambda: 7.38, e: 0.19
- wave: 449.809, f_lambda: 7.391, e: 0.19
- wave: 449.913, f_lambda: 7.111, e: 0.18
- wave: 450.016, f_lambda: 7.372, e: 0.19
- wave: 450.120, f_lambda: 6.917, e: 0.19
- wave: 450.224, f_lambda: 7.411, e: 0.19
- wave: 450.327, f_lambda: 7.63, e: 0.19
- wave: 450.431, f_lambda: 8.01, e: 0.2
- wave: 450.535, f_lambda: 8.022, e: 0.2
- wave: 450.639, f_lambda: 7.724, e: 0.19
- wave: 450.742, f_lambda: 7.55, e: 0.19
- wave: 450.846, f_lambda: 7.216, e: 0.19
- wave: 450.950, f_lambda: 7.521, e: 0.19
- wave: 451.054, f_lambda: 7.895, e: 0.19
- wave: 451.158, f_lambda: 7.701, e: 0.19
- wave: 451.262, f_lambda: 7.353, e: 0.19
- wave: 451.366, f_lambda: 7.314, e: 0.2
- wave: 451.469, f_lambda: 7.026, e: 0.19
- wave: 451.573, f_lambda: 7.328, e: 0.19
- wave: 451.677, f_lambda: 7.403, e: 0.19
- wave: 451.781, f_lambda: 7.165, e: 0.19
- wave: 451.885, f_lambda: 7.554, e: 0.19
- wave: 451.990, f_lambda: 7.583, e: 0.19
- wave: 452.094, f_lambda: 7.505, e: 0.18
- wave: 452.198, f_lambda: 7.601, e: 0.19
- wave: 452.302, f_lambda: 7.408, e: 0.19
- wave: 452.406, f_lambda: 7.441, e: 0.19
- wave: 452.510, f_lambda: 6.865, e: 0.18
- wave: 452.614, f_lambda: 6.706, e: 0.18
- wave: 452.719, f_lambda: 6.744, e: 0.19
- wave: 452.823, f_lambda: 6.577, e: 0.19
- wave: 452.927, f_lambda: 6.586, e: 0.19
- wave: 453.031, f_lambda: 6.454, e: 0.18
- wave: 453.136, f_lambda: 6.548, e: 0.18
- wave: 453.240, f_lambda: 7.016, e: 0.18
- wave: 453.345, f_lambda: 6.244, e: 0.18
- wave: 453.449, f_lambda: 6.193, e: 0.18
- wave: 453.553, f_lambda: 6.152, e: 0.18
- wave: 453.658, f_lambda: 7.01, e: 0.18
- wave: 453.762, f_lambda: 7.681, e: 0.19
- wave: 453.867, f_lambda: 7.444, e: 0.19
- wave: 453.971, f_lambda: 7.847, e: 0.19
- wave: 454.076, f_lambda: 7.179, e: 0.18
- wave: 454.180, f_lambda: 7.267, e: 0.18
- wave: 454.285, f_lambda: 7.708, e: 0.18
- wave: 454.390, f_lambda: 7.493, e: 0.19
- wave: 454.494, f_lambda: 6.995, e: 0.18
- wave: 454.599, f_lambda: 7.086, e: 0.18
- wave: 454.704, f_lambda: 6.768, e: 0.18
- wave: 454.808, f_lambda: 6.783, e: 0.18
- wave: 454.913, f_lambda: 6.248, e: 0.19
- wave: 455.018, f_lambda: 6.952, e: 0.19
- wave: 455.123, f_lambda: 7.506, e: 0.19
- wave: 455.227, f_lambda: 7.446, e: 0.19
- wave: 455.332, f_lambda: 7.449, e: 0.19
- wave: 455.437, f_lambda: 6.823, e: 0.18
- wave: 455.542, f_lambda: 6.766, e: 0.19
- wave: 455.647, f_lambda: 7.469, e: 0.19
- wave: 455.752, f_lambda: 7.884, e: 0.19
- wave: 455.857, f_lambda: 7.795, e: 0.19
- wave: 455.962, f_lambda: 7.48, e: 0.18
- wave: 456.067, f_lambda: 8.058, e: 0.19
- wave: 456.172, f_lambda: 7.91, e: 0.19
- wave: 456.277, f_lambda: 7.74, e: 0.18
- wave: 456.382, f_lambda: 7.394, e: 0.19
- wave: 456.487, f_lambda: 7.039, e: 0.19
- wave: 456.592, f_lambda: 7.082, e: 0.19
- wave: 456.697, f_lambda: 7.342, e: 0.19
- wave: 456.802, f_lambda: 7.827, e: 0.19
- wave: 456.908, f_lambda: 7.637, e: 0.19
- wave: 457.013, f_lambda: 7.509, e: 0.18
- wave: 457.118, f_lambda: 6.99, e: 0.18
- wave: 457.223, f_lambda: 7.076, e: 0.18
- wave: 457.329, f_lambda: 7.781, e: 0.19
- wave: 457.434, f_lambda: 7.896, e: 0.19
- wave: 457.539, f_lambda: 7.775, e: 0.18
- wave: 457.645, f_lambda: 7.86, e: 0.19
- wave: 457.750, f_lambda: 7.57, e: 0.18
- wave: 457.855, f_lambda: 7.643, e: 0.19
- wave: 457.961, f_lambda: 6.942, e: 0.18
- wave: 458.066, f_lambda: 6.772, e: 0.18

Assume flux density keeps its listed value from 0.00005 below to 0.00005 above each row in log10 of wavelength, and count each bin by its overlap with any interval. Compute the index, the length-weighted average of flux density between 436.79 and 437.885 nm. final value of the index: 6.26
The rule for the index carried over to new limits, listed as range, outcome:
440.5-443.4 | 6.75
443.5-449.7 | 6.94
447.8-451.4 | 7.34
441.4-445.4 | 6.85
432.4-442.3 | 6.29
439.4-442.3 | 6.57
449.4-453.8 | 7.2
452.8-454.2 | 6.87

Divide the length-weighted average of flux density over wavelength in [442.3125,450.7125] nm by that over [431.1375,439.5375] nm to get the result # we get 1.13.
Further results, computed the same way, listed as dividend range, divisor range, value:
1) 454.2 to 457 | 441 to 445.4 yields 1.06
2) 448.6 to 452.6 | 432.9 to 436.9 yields 1.16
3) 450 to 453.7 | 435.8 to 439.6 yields 1.16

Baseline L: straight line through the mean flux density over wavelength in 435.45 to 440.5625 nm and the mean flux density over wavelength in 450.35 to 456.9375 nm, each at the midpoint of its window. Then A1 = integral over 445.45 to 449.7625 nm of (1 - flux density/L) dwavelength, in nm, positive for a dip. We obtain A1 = -0.04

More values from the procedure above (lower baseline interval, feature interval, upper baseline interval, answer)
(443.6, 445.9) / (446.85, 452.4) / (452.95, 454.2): -0.361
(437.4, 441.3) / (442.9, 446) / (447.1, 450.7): 0.033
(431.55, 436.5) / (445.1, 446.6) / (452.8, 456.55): 0.061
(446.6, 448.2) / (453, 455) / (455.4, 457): 0.115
